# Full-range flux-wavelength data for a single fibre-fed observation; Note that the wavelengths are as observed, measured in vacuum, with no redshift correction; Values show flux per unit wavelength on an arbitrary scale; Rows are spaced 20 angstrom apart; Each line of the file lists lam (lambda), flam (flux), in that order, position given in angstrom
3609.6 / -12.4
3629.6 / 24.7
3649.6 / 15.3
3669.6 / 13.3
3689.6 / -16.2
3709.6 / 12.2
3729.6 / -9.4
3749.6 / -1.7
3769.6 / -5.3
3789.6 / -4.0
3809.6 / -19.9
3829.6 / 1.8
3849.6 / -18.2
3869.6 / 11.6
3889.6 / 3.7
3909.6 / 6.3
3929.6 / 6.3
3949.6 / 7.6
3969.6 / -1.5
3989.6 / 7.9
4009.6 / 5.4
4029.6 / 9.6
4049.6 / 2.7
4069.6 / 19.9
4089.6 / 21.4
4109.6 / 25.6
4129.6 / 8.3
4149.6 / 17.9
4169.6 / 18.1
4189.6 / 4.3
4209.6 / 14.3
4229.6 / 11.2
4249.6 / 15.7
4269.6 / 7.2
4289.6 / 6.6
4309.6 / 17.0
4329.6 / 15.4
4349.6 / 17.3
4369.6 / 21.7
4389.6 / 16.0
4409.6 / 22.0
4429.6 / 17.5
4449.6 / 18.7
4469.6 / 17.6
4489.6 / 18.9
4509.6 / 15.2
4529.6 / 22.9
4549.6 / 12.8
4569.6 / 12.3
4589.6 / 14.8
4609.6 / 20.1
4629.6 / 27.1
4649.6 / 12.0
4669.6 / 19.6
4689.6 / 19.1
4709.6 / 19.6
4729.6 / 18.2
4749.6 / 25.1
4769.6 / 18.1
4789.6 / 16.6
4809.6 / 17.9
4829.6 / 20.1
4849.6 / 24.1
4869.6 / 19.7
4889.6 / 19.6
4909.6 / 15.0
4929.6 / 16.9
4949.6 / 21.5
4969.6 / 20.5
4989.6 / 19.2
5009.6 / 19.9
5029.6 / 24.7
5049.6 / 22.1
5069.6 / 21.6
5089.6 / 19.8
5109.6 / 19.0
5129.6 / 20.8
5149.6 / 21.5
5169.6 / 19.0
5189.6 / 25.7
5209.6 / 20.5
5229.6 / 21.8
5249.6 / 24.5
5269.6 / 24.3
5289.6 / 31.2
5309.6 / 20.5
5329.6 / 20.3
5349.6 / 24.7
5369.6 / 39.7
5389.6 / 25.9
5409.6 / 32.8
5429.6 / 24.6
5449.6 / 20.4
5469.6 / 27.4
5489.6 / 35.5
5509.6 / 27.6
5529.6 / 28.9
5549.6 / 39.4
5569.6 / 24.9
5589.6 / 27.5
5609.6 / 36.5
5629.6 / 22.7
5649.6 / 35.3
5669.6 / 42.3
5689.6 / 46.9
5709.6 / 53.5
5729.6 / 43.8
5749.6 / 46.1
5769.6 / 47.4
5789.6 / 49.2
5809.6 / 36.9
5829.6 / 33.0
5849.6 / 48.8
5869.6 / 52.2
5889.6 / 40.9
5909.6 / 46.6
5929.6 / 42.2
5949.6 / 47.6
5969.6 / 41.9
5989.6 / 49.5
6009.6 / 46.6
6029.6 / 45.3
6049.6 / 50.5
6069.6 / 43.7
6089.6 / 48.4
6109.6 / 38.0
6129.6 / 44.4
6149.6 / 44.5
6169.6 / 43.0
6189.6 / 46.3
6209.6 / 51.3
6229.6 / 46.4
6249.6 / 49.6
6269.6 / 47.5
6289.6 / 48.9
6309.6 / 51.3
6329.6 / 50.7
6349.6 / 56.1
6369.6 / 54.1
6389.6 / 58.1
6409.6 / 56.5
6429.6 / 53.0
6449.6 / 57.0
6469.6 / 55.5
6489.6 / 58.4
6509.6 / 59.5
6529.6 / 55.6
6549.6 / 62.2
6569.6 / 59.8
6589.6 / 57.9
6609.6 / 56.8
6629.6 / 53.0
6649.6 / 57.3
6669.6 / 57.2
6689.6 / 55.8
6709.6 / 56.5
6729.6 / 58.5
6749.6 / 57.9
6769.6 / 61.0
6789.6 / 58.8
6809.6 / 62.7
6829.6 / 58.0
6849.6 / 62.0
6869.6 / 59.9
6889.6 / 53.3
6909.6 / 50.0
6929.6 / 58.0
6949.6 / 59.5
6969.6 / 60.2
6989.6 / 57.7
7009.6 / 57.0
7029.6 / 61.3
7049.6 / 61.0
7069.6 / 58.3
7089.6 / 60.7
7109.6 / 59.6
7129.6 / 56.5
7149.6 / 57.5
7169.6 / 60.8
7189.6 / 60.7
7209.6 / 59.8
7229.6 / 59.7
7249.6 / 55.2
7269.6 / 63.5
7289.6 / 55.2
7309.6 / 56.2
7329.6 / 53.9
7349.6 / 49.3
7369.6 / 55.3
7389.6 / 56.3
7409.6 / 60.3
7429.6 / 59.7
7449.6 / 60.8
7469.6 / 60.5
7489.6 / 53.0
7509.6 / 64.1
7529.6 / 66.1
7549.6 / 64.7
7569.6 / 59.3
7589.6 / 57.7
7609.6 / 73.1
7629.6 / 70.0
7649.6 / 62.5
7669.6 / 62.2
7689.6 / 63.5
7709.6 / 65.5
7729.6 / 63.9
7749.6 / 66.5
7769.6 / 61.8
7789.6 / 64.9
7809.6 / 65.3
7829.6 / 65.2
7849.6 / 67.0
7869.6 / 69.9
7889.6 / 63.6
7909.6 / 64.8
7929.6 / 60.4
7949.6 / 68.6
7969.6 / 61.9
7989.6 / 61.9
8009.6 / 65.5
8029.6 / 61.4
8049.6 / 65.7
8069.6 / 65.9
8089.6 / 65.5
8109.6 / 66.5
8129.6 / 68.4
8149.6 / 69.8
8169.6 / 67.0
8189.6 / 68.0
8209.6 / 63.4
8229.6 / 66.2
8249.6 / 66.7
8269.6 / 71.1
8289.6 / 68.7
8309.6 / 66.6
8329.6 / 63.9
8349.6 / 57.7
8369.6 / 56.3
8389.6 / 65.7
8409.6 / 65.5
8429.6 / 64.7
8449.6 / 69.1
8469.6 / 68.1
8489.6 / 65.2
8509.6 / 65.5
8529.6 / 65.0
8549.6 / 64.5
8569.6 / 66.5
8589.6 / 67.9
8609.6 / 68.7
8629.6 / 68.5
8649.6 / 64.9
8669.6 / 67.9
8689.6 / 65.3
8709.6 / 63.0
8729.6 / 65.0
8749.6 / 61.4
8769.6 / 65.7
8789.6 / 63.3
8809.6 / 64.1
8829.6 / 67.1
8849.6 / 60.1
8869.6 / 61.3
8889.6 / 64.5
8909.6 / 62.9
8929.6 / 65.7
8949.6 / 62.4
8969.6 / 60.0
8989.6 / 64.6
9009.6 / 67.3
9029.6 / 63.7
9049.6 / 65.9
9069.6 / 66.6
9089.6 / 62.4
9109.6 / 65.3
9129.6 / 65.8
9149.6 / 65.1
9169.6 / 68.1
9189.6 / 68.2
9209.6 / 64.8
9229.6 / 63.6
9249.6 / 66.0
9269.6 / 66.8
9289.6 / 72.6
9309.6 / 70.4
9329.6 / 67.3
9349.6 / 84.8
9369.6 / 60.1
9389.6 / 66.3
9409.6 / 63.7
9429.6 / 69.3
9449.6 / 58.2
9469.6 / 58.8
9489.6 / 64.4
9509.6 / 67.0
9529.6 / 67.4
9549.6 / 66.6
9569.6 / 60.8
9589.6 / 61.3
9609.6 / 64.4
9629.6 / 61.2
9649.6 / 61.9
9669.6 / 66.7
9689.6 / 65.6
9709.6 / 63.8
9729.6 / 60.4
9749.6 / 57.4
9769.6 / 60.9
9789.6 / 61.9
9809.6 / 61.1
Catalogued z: 0.419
